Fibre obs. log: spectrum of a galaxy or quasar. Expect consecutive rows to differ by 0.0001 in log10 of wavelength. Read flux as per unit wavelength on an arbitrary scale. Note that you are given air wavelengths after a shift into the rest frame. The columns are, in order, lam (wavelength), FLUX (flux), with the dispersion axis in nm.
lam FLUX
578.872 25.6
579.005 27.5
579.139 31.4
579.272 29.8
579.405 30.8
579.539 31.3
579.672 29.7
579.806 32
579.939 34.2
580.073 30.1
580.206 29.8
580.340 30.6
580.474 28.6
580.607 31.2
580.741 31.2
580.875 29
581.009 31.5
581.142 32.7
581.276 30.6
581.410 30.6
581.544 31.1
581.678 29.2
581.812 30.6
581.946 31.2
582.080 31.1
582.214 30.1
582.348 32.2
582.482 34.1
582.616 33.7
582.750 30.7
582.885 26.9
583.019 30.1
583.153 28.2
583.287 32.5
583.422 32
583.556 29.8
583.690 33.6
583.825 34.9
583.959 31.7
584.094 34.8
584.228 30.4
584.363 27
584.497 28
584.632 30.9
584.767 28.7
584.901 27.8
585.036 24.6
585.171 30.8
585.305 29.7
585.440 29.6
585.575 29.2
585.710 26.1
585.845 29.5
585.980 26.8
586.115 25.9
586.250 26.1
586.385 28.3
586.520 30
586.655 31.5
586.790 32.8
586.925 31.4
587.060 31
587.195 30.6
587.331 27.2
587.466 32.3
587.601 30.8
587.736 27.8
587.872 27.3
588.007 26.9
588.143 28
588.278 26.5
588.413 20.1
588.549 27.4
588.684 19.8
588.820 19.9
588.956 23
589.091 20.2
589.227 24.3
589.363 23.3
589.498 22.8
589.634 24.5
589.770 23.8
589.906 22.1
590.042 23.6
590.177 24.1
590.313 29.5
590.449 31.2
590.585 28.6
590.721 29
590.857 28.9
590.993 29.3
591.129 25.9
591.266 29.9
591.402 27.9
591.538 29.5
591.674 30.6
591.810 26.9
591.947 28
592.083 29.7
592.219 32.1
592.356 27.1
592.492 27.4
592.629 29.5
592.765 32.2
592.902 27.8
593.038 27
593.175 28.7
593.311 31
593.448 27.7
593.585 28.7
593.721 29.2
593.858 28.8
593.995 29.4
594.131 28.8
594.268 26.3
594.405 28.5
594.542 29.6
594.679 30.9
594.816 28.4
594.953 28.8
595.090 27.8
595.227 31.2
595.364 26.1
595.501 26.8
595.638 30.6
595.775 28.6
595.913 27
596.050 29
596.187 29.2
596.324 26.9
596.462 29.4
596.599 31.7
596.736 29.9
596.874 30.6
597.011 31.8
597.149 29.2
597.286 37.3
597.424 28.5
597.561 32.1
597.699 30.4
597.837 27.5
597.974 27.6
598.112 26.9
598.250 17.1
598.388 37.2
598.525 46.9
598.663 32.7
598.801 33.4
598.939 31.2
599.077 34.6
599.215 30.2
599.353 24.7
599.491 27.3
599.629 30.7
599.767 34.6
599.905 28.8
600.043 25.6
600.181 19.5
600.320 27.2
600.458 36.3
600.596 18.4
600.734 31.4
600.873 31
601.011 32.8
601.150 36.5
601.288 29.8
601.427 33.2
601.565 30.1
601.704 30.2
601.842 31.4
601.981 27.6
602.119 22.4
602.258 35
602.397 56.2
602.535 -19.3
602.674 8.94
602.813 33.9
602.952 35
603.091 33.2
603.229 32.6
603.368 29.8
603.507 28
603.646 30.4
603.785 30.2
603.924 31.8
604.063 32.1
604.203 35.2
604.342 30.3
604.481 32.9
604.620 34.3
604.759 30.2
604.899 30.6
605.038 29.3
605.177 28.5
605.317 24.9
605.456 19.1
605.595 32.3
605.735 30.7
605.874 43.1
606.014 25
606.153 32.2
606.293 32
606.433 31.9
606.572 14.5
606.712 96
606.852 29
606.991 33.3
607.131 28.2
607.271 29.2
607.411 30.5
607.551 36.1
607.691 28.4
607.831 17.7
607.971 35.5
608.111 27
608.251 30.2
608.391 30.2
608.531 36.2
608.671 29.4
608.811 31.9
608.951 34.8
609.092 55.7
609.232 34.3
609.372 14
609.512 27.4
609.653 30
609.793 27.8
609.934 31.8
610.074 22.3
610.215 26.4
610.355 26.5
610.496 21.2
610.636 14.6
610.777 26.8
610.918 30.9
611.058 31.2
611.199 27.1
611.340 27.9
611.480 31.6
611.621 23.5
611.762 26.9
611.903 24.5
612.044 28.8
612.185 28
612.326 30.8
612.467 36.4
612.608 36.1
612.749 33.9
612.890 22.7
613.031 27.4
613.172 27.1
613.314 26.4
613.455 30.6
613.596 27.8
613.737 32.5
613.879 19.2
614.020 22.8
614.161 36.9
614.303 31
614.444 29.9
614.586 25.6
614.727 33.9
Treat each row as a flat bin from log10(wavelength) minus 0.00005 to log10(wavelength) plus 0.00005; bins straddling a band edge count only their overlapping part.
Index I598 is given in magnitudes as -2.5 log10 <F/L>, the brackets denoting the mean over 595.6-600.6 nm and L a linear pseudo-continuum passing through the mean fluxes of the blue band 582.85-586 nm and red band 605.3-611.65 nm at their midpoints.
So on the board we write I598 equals 0.01 mag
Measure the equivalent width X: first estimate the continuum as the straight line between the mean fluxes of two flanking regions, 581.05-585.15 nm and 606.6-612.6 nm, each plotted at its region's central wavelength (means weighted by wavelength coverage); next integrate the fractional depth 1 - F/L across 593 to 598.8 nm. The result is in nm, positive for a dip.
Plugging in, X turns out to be 0.194 nm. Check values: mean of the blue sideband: 30.7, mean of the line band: 29.6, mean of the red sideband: 30.6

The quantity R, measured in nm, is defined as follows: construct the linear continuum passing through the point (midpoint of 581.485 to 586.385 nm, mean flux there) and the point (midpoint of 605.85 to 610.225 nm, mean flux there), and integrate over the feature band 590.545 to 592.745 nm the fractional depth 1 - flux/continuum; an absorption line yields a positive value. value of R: 0.131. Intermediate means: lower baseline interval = 30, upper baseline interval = 32.2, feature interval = 28.8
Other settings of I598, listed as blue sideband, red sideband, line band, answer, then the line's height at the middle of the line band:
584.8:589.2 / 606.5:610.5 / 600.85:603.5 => 0.057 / 30.5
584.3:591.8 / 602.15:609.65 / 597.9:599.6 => -0.045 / 29.6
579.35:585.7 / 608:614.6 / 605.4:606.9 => -0.206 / 29.2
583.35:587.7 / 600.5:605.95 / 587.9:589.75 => 0.248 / 29.8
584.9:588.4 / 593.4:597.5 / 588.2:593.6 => 0.087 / 28.9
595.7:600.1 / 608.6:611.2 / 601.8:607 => -0.054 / 29.4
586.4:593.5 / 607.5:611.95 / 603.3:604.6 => -0.107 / 28.4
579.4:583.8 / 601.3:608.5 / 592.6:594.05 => 0.063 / 30.8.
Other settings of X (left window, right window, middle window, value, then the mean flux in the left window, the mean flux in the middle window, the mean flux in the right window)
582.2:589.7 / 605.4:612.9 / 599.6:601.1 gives 0.05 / 28.4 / 28.8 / 30.5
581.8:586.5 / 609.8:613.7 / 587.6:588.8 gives 0.16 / 29.9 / 25.6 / 27.8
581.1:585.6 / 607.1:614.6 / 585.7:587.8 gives 0.07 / 30.6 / 29.4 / 28.9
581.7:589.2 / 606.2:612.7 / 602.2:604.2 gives 0.10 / 28.9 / 28.6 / 30.5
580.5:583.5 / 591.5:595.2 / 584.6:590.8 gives 0.60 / 30.9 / 27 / 28.9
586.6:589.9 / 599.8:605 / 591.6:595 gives -0.19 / 26.3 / 28.9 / 29.3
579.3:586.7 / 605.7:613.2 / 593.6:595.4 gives 0.09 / 30.2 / 28.8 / 30.5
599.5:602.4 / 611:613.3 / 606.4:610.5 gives -0.33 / 30.2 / 31.7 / 28.9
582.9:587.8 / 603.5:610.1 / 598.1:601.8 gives 0.08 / 29.8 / 30.4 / 31.7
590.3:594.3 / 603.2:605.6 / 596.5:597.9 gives -0.07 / 28.9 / 30.9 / 30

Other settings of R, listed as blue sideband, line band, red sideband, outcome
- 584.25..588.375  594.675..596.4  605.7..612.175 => 0.06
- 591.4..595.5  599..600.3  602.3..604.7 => 0.03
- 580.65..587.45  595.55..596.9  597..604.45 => 0.03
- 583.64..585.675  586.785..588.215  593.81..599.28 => 0.02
